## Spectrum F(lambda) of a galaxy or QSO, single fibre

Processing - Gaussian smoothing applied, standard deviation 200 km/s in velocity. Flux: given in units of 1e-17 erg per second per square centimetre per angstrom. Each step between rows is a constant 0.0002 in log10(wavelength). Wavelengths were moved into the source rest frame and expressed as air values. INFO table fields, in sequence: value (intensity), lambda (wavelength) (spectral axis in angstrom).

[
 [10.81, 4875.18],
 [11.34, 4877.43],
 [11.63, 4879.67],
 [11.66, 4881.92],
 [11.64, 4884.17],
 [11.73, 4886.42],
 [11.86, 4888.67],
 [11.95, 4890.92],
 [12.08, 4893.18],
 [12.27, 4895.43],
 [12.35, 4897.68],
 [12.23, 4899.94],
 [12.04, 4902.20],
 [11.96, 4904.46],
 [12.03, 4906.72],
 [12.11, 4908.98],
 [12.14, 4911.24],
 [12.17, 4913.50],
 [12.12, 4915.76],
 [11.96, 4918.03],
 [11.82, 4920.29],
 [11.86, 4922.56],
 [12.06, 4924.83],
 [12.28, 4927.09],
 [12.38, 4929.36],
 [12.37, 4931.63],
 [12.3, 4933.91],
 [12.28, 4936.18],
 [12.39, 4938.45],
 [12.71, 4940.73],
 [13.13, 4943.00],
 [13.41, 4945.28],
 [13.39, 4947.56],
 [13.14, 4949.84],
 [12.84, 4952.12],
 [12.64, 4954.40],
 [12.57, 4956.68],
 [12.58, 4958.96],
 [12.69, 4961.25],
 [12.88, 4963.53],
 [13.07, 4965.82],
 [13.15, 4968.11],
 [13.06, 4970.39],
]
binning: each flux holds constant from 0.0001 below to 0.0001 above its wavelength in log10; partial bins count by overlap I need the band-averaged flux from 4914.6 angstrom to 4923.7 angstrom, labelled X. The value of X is 11.9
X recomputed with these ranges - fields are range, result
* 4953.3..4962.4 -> 12.6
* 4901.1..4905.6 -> 12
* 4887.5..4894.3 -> 12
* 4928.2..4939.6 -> 12.3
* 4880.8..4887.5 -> 11.7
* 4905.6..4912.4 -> 12.1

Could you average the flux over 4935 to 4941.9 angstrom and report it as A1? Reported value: 12.5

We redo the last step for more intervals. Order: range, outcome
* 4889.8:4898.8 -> 12.2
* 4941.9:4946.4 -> 13.3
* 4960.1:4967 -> 12.9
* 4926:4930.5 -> 12.3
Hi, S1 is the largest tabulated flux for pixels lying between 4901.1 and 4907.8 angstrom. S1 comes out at 12.04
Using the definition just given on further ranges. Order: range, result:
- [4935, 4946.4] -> 13.41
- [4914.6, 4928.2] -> 12.28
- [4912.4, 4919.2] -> 12.17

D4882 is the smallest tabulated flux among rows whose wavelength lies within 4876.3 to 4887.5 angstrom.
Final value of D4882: 11.34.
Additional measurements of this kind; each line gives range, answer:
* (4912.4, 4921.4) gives 11.82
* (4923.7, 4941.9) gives 12.06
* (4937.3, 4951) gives 12.39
